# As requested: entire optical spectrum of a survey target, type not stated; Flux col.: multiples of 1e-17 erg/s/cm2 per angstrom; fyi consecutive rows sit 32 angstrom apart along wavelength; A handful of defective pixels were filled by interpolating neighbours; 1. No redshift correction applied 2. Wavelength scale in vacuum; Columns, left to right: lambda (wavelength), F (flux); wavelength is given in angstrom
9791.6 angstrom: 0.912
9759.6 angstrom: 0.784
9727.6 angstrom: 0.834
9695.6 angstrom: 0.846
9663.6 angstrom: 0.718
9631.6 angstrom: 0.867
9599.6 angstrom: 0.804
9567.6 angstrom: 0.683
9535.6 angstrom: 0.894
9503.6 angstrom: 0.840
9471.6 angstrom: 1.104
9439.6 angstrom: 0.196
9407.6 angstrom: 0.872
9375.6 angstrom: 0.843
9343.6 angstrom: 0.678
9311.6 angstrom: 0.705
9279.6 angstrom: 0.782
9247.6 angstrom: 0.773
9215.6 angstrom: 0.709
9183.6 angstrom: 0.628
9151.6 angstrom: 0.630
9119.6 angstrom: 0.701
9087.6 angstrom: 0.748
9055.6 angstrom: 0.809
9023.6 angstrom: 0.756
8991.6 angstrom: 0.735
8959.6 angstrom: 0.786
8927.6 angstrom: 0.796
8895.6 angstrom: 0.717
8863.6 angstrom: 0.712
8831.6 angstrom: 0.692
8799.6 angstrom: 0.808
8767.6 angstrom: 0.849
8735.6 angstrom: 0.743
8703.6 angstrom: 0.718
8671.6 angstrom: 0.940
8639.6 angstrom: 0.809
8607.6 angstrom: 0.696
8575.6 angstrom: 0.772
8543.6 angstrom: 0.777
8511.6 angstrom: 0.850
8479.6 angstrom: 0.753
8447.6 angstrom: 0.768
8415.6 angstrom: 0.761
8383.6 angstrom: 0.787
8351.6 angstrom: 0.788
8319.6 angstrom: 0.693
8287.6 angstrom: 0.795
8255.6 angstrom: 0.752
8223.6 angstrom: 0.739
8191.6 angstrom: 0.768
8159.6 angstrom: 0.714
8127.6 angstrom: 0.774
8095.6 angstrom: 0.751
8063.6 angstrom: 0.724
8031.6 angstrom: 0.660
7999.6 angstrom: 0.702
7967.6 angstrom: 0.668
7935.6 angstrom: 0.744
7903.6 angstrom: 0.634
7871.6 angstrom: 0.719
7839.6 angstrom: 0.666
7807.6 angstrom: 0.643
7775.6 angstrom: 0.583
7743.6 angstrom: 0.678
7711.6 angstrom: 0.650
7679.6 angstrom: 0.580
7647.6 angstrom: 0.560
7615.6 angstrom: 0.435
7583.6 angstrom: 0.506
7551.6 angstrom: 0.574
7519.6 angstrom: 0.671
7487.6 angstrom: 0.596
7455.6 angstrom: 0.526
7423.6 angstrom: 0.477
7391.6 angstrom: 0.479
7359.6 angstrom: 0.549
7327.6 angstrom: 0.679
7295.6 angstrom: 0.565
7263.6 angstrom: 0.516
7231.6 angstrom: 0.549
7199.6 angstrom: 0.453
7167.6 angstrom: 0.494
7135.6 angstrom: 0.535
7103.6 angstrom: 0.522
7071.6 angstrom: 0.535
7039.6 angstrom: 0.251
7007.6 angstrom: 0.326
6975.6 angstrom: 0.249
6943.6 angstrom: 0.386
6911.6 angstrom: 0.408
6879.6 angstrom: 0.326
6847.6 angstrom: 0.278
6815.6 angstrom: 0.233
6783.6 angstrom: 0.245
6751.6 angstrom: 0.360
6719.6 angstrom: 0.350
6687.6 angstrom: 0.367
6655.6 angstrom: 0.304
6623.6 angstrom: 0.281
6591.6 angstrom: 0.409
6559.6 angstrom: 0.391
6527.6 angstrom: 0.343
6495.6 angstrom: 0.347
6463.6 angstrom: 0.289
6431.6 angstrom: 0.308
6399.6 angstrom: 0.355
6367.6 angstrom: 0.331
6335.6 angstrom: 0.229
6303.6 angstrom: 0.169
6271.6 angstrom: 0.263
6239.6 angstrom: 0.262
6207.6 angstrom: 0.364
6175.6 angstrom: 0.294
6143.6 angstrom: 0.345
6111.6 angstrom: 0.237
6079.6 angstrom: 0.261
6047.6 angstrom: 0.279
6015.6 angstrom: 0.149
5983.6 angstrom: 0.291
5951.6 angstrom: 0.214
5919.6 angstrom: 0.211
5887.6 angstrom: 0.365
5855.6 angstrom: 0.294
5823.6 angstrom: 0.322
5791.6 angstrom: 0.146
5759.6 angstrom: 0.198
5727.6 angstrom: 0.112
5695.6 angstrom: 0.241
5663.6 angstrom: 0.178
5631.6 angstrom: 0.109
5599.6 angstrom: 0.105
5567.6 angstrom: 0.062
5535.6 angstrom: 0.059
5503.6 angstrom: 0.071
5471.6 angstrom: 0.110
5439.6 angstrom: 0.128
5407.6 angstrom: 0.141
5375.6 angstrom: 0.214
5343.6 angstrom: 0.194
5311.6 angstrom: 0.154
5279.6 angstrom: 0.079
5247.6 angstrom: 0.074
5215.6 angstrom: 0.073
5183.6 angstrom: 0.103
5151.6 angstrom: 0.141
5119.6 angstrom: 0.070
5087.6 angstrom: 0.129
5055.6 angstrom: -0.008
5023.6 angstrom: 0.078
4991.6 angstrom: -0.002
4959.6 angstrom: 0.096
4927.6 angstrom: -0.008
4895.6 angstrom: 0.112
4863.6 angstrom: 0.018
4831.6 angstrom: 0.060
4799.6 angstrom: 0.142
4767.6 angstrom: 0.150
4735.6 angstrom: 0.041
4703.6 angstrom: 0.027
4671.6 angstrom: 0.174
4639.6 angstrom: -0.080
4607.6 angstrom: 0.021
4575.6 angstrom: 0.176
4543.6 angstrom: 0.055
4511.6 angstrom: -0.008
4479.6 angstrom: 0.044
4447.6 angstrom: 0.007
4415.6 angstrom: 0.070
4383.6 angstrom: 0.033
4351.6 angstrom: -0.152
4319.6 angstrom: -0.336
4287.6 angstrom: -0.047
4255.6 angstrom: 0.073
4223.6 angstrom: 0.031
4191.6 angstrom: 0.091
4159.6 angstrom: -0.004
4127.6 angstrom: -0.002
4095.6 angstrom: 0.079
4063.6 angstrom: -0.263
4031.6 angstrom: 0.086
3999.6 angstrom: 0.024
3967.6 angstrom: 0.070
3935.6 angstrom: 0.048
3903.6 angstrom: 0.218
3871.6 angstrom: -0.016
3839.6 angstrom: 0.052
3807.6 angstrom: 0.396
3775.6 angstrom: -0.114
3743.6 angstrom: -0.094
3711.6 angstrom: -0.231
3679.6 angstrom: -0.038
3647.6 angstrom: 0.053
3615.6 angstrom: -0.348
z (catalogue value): 0.77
